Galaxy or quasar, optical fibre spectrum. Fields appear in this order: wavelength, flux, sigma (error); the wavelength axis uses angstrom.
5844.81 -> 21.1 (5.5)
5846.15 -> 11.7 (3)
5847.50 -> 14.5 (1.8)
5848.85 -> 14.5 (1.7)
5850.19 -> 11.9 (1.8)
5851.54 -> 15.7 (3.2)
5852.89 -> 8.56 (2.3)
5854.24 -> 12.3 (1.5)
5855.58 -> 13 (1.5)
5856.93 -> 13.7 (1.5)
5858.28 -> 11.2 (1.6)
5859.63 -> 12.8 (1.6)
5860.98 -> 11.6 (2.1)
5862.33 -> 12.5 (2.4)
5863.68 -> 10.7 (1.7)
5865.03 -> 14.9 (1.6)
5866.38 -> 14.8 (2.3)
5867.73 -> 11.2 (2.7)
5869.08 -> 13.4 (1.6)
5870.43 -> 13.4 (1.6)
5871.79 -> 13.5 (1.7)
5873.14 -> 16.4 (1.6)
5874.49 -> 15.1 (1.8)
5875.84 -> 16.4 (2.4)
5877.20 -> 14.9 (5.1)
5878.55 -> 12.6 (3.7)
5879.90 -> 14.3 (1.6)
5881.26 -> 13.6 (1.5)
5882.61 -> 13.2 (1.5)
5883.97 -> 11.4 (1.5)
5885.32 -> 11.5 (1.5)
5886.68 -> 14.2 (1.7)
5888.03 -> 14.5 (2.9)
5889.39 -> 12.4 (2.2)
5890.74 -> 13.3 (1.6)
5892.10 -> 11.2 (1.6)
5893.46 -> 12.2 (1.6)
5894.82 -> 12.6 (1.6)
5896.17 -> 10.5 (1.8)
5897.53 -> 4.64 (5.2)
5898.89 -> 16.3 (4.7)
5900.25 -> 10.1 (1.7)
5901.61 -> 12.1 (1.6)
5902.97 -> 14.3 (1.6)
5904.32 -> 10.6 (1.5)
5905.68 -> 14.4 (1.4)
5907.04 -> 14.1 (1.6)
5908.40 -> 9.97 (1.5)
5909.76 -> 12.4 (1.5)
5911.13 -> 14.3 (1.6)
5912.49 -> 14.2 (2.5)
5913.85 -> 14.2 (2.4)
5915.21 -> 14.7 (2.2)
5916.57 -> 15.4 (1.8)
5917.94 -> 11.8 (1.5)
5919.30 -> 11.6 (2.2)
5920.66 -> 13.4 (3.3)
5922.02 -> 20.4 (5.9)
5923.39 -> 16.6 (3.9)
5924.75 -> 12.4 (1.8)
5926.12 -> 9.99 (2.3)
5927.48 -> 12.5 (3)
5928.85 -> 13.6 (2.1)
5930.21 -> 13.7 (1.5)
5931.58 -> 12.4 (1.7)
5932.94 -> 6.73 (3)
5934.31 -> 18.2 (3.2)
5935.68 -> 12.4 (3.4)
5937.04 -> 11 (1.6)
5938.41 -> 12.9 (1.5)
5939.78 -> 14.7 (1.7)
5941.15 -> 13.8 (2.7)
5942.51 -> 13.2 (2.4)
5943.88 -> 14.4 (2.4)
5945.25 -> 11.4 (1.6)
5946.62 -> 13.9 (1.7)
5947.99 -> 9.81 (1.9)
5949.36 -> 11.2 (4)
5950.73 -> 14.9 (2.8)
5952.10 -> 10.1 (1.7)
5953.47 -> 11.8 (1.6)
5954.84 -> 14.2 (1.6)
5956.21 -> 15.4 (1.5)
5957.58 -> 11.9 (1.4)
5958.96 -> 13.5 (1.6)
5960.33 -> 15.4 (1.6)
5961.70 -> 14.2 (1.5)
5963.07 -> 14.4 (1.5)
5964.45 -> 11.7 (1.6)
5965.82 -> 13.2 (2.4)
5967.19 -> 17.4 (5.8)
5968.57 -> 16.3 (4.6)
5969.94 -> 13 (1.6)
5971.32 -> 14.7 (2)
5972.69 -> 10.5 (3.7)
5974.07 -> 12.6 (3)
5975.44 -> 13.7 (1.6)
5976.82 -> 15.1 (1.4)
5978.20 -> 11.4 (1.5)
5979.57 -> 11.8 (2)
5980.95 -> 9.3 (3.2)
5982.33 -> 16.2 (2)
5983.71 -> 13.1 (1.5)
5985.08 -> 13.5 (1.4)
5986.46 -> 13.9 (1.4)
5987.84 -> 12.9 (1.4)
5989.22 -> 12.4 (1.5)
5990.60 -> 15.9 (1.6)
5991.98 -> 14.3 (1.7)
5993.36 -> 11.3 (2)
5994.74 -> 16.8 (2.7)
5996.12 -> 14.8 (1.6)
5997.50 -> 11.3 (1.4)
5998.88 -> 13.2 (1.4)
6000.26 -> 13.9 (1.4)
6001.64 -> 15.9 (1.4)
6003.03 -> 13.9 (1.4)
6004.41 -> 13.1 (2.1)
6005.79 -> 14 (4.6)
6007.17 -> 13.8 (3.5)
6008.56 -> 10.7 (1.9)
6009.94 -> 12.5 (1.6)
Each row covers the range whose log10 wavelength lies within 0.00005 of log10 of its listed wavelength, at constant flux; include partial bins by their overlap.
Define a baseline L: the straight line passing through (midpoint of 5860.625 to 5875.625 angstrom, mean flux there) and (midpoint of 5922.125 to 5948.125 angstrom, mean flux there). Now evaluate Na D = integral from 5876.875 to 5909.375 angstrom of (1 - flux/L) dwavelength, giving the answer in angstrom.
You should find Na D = 2.3 angstrom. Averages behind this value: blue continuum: 13.5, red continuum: 13.1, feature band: 12.4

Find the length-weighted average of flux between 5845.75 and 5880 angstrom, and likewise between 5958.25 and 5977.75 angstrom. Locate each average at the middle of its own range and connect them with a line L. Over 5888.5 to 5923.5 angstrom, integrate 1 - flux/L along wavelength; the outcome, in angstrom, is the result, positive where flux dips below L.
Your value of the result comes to 1.6 angstrom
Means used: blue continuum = 13.3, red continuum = 13.9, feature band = 12.9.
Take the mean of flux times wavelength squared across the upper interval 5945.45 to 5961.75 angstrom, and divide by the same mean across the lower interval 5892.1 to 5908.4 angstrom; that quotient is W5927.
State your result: 1.11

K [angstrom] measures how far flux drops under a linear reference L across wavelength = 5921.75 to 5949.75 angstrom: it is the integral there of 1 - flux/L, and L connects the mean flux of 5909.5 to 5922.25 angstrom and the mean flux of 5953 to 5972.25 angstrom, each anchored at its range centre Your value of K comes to 2.1 angstrom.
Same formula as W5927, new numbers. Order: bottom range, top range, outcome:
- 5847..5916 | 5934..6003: 1.07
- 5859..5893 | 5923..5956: 0.98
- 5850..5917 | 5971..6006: 1.07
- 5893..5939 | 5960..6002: 1.09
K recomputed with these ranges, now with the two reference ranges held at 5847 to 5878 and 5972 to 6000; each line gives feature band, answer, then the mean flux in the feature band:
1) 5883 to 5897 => 1.0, 12.3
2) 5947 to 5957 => 0.5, 12.5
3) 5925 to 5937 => 0.8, 12.4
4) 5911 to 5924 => -1.4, 14.7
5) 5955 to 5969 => -1.1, 14.3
